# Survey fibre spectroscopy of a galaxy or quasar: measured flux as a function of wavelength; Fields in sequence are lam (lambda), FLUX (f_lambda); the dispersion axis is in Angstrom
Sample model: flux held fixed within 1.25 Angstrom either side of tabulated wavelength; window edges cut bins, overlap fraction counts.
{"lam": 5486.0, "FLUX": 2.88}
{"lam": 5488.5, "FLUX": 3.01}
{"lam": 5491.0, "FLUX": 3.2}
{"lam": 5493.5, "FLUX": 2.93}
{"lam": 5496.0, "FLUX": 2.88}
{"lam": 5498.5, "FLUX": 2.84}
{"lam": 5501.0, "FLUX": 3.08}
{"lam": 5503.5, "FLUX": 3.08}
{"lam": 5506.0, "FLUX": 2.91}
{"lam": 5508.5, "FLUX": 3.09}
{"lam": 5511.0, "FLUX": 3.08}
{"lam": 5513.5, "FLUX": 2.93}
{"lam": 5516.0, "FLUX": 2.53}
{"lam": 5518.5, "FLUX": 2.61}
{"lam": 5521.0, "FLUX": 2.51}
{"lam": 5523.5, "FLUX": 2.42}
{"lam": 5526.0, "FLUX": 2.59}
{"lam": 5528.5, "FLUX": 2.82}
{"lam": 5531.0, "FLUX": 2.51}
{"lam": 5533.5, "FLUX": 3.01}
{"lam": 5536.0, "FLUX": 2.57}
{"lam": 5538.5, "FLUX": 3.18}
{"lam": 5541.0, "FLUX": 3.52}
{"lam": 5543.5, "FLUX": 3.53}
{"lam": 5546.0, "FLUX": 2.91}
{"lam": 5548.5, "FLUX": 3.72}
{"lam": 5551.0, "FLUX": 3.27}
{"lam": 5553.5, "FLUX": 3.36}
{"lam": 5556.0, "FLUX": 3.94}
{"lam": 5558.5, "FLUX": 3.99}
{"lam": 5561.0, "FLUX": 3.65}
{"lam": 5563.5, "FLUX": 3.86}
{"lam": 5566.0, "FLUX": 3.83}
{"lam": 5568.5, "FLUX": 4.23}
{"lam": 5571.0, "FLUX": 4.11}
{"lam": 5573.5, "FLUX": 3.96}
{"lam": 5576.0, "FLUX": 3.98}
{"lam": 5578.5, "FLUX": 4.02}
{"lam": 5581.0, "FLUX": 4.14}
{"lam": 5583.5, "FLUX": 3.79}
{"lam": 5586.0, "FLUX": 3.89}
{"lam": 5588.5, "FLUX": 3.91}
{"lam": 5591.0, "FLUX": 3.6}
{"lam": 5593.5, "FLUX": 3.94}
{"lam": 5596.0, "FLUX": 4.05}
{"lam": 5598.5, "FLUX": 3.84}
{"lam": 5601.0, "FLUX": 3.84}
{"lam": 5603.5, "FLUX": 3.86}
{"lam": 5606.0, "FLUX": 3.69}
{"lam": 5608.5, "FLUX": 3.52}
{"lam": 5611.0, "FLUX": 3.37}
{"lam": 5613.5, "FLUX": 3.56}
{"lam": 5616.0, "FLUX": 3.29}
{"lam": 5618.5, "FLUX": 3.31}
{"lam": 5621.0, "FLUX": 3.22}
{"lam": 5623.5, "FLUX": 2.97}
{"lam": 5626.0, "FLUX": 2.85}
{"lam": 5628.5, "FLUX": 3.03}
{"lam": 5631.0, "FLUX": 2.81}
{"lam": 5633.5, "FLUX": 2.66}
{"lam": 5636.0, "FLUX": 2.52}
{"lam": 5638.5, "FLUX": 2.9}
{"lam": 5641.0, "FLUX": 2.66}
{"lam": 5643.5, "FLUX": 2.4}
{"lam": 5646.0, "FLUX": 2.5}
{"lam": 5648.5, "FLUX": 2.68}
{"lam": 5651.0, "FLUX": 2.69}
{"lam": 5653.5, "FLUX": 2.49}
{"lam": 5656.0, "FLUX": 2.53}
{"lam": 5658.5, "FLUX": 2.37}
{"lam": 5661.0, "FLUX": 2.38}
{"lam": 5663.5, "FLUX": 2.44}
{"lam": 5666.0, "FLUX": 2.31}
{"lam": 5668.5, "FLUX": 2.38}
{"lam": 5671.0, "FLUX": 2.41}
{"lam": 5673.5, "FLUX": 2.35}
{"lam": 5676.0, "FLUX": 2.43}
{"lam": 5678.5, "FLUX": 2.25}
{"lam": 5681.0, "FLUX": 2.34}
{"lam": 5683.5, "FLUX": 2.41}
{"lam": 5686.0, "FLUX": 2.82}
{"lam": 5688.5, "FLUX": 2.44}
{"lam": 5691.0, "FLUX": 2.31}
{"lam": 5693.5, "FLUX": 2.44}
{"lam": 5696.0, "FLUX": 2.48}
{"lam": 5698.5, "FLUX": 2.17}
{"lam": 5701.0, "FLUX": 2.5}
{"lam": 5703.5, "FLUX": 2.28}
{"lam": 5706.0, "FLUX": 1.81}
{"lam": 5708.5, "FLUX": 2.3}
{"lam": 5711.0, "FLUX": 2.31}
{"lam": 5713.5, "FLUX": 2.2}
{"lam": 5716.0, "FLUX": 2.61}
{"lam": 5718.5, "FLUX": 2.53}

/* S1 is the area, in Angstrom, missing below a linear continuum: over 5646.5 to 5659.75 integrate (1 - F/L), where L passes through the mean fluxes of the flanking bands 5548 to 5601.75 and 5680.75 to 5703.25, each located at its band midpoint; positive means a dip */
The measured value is 1.6 Angstrom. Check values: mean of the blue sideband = 3.86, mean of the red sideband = 2.43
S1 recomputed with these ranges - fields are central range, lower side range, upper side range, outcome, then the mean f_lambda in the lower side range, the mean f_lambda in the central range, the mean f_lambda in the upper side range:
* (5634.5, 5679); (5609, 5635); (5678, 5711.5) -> 4.2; 3.11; 2.49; 2.35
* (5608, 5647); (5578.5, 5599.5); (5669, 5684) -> 3.3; 3.9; 2.97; 2.36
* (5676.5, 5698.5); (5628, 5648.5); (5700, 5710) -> -0.8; 2.67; 2.42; 2.22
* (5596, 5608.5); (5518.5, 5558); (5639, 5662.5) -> -4.7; 3.06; 3.8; 2.53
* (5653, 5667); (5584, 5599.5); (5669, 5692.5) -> 1.7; 3.87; 2.42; 2.42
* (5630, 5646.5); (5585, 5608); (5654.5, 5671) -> 1.7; 3.84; 2.64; 2.4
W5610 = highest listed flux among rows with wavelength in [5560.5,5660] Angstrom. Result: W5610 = 4.23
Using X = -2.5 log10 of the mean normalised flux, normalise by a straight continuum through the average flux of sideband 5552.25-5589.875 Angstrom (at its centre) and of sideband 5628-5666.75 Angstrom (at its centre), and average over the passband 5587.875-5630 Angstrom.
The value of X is -0.08 mag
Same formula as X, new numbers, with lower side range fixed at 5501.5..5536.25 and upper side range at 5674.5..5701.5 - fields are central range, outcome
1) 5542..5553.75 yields -0.23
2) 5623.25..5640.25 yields -0.11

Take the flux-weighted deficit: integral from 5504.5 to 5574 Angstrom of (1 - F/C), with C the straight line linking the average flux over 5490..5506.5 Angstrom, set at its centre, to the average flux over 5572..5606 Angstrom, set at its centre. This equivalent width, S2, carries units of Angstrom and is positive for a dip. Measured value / 3.8 Angstrom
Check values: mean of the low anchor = 2.99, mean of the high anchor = 3.9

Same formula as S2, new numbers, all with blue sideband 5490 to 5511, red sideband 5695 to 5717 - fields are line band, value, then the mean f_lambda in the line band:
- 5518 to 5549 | -0.20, 2.9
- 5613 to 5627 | -3.23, 3.19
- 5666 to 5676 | 0.14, 2.38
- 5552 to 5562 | -3.27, 3.73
